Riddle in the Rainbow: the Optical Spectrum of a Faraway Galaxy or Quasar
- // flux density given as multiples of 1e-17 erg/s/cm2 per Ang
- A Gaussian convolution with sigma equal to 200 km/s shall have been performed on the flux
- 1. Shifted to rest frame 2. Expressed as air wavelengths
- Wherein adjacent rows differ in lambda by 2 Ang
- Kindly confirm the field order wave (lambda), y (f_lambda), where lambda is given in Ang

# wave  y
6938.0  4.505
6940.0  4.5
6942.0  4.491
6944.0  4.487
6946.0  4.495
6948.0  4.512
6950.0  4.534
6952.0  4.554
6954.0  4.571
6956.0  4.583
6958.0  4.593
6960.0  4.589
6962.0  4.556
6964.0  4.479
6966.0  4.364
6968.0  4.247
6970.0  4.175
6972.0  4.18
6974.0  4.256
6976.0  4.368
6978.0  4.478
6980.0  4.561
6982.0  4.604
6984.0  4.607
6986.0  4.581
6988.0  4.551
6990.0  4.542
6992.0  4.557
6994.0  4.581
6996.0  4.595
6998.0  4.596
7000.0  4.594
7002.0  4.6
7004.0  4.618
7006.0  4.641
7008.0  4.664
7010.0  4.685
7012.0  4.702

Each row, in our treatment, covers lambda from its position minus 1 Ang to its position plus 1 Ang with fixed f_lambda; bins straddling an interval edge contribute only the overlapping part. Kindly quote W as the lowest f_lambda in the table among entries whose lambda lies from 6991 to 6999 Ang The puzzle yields 4.557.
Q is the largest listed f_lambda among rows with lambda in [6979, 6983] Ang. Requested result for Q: 4.604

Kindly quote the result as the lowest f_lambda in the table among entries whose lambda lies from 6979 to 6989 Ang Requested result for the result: 4.551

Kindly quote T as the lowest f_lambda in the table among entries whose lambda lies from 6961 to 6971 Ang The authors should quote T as 4.175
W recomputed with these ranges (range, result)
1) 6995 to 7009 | 4.594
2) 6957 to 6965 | 4.479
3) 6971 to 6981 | 4.18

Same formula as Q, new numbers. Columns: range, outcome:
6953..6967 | 4.593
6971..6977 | 4.368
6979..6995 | 4.607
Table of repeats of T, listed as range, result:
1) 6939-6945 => 4.487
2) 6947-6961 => 4.512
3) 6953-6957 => 4.571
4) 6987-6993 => 4.542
